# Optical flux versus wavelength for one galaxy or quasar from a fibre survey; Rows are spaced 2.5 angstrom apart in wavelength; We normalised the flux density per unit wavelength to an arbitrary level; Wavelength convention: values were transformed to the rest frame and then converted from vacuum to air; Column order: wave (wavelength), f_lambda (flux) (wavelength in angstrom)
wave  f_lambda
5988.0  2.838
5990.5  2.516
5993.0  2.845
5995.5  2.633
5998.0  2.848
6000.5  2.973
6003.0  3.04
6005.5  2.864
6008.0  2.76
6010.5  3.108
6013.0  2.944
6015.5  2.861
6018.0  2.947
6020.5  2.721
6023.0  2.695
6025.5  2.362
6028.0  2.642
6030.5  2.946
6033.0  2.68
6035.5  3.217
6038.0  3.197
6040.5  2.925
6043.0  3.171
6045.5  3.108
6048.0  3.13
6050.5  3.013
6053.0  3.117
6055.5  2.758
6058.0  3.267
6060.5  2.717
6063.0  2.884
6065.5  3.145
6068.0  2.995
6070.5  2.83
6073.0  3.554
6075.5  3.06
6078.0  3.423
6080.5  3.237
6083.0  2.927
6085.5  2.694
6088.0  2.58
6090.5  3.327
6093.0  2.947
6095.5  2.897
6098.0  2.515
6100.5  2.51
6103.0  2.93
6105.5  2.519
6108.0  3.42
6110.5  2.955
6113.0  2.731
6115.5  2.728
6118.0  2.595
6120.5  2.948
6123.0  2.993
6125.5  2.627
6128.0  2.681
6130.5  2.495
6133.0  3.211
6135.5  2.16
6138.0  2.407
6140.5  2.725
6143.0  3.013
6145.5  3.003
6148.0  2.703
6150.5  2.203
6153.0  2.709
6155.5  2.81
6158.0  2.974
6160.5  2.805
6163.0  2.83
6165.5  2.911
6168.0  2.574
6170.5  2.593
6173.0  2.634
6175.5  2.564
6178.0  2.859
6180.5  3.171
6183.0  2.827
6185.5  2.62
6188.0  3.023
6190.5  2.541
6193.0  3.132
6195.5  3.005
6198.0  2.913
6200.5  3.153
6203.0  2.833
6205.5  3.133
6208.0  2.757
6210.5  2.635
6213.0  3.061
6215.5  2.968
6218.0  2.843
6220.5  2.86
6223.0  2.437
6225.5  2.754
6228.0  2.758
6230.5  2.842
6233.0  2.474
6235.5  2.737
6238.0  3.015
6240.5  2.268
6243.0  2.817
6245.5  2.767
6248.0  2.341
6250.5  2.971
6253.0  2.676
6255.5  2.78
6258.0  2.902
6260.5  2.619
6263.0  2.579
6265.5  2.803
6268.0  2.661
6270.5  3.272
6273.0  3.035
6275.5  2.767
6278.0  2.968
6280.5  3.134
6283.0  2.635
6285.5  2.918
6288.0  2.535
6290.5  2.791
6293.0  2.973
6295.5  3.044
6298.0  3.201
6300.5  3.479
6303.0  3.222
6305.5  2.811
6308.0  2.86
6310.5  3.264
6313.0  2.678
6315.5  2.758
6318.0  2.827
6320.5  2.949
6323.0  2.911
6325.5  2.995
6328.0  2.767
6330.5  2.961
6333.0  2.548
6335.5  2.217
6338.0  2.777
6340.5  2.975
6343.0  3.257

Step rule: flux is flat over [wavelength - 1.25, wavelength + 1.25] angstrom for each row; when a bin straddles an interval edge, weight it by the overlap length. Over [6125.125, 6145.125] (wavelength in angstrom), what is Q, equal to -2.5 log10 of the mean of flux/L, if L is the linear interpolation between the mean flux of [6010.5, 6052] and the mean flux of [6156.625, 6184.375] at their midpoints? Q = 0.06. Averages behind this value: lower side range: 2.92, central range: 2.68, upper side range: 2.79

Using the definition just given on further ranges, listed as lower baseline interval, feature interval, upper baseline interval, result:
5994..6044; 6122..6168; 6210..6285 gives 0.04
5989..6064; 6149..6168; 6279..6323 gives 0.07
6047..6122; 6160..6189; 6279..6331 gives 0.06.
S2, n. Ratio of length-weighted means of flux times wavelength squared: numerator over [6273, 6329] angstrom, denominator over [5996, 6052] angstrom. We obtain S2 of 1.1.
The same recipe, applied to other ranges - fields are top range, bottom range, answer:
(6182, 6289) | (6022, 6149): 1.02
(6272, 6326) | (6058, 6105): 1.07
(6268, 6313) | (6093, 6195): 1.13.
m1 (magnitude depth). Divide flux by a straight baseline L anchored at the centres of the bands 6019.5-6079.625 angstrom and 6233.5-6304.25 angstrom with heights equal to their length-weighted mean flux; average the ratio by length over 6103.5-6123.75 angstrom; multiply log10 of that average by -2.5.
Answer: 0.03 mag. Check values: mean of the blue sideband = 2.98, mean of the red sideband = 2.85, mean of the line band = 2.86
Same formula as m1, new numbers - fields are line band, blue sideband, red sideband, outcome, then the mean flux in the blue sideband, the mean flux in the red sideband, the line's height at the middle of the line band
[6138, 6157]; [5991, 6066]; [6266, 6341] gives 0.07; 2.91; 2.9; 2.9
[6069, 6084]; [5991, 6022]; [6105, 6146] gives -0.13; 2.87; 2.78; 2.82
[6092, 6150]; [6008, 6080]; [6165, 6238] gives 0.05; 2.98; 2.82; 2.9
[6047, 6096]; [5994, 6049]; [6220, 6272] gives -0.06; 2.9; 2.73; 2.86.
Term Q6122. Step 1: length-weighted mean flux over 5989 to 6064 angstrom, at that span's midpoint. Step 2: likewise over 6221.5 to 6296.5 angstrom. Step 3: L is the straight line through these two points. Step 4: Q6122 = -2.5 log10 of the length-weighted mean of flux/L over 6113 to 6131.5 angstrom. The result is 0.05 mag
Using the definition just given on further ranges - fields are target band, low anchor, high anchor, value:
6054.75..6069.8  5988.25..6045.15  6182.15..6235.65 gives -0.04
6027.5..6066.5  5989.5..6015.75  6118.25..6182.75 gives -0.07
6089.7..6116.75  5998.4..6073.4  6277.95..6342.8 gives 0.03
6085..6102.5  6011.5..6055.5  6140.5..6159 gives 0.02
